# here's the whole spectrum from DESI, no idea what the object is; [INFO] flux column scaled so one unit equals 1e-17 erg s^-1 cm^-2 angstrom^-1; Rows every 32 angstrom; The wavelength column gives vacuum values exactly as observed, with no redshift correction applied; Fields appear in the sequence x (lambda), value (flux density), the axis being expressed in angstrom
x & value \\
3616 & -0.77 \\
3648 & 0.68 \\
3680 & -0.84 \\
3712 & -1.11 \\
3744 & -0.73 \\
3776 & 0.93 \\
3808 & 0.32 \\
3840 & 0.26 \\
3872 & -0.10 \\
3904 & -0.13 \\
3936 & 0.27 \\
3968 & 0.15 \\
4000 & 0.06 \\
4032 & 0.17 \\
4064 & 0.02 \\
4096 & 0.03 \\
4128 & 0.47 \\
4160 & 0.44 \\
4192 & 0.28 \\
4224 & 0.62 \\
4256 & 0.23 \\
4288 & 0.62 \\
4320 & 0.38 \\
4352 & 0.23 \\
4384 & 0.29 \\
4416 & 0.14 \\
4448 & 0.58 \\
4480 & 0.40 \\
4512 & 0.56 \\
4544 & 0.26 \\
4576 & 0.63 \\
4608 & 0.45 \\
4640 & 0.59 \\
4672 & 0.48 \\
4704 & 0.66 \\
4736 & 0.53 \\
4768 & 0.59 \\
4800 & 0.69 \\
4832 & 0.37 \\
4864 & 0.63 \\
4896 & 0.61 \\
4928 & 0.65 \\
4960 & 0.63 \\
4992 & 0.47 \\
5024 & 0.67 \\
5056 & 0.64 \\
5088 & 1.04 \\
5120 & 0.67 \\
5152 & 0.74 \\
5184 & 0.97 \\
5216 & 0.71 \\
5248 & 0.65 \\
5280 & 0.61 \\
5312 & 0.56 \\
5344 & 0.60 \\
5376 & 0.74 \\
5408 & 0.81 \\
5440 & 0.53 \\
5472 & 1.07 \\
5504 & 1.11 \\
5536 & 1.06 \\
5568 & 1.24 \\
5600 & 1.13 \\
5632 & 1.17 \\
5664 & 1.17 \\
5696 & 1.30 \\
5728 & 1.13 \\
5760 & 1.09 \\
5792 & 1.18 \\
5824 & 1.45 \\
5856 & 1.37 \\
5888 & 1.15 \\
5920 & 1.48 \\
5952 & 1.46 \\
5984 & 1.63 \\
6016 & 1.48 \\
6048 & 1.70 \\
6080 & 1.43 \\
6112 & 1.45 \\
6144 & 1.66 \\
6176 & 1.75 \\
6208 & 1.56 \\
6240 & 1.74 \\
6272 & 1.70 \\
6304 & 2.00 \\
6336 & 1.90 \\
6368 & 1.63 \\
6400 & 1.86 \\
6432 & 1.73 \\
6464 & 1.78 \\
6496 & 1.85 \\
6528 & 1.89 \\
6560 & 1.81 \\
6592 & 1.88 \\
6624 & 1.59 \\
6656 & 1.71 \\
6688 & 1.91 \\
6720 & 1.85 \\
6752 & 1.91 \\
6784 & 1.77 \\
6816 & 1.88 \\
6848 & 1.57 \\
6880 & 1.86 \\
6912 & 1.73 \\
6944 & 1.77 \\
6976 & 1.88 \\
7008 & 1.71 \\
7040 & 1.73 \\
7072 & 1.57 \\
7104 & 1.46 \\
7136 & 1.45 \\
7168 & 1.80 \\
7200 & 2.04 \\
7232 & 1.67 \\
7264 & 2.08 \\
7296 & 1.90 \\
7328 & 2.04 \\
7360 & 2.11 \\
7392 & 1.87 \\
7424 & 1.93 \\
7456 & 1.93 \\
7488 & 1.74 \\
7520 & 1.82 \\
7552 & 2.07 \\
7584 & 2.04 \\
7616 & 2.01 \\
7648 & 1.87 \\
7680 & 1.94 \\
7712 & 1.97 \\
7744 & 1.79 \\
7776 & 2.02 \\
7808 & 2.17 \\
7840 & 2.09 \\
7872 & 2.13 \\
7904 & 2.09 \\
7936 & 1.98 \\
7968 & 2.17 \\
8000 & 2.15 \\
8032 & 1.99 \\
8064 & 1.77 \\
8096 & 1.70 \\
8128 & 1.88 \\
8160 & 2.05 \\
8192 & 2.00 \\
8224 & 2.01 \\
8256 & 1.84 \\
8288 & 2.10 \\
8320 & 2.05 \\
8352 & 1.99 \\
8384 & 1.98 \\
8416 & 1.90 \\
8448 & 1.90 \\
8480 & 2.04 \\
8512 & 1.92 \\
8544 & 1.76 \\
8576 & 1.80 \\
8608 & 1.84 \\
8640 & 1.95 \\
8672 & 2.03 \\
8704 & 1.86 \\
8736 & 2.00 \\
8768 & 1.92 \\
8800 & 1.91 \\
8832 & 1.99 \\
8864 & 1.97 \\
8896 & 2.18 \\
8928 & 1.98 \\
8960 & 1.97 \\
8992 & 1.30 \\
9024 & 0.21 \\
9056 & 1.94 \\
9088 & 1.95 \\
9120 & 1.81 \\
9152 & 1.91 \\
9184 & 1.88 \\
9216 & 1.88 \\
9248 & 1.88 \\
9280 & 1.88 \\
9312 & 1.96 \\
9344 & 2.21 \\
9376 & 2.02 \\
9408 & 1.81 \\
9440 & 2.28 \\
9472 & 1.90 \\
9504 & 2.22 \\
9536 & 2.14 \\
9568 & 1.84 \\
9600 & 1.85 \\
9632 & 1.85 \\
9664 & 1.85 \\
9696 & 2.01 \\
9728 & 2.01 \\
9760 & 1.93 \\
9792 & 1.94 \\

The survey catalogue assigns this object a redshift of 0.371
